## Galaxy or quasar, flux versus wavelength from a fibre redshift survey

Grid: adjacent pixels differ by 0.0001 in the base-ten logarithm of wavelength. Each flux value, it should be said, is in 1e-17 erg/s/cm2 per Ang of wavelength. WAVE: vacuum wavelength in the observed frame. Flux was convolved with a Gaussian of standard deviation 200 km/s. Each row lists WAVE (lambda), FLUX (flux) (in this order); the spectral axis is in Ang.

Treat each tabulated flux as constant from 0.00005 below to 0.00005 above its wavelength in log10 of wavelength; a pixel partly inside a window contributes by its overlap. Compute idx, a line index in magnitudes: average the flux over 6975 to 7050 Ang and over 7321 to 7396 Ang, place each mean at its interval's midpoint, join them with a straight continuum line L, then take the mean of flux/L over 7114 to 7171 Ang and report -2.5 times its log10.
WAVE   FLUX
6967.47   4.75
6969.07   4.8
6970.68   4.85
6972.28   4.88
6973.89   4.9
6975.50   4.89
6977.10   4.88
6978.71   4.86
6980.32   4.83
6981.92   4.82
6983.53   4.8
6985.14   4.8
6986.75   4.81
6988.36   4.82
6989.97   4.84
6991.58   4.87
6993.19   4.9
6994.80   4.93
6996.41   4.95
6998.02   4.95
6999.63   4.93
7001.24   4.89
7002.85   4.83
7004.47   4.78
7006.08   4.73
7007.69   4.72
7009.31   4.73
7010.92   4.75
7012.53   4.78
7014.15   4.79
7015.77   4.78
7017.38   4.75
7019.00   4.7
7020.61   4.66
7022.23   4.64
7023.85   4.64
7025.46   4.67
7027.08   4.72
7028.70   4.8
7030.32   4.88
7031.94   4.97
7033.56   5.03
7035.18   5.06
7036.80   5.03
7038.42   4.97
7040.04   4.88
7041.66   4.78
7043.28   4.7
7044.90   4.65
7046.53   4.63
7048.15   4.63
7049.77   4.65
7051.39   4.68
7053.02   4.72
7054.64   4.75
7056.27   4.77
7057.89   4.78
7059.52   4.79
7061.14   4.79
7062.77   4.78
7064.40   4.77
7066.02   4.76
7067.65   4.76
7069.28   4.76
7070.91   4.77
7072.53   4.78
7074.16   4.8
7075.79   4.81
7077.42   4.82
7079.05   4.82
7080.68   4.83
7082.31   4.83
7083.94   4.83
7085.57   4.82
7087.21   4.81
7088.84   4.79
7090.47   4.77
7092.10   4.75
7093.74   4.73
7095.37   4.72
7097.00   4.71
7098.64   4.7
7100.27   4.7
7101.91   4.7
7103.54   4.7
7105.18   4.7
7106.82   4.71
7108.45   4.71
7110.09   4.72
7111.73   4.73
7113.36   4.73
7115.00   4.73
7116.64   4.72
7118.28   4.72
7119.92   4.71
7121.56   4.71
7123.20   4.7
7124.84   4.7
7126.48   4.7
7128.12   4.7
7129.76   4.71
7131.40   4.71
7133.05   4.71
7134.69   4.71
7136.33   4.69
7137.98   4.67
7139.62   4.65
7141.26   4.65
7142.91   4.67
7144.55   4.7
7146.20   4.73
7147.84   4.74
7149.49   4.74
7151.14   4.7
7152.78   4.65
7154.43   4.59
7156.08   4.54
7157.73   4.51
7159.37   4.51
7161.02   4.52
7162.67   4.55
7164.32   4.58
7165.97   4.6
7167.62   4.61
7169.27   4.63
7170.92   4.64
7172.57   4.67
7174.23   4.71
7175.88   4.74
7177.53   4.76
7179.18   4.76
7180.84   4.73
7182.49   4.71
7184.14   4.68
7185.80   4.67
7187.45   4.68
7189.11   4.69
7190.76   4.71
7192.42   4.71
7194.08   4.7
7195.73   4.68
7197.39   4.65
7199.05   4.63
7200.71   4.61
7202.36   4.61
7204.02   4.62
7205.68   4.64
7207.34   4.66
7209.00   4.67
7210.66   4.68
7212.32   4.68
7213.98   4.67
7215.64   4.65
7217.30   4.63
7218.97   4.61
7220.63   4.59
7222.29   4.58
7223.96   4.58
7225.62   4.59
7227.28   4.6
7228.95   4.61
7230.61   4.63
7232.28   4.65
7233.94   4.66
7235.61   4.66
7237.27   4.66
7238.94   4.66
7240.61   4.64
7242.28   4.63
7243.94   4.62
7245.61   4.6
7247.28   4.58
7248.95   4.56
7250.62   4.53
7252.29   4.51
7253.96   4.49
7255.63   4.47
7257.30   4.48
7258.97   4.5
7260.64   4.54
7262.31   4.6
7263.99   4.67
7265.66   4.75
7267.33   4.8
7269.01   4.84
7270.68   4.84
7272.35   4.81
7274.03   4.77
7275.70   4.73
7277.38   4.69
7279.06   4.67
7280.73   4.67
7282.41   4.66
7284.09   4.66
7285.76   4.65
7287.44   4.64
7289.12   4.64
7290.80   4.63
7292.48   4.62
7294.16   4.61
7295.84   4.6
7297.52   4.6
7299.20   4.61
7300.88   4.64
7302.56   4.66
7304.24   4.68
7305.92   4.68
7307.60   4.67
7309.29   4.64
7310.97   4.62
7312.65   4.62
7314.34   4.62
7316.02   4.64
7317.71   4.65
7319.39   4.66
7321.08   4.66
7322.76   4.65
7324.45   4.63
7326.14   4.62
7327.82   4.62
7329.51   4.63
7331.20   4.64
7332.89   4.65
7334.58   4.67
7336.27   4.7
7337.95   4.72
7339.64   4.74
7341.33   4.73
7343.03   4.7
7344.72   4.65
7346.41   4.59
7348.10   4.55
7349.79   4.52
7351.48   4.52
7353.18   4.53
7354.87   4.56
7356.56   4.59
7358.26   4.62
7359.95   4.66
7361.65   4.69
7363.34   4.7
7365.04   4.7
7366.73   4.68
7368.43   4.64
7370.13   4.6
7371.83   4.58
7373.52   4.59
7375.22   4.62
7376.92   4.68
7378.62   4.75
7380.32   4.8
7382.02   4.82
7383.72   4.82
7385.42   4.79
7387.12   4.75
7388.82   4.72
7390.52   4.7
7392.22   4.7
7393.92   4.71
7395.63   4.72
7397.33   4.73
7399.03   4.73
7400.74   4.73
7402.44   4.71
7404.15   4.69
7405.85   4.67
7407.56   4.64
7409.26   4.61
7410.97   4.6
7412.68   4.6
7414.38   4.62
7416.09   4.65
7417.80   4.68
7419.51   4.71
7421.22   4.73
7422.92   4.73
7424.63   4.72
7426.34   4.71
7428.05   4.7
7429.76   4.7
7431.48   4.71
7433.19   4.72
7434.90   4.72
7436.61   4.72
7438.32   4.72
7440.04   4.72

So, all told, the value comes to 0.022 mag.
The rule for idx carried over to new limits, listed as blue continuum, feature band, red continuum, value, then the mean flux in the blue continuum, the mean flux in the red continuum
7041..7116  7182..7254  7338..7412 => 0.018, 4.75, 4.67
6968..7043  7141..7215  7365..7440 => 0.026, 4.83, 4.7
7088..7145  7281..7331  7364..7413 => 0.014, 4.71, 4.69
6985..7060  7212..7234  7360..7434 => 0.028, 4.8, 4.69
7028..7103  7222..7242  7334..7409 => 0.023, 4.79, 4.68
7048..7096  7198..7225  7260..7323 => 0.017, 4.77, 4.67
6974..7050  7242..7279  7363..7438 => 0.023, 4.81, 4.7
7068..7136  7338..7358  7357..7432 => 0.020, 4.74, 4.69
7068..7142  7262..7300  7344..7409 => 0.002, 4.74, 4.67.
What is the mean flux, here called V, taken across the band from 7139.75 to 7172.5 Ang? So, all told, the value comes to 4.63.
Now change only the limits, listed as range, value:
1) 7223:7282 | 4.64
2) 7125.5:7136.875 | 4.71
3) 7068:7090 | 4.8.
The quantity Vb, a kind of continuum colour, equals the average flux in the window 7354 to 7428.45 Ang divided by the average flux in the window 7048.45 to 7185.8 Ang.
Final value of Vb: 1.0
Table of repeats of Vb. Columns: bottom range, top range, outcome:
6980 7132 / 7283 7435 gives 0.98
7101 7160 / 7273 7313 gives 0.99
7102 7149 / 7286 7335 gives 0.99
